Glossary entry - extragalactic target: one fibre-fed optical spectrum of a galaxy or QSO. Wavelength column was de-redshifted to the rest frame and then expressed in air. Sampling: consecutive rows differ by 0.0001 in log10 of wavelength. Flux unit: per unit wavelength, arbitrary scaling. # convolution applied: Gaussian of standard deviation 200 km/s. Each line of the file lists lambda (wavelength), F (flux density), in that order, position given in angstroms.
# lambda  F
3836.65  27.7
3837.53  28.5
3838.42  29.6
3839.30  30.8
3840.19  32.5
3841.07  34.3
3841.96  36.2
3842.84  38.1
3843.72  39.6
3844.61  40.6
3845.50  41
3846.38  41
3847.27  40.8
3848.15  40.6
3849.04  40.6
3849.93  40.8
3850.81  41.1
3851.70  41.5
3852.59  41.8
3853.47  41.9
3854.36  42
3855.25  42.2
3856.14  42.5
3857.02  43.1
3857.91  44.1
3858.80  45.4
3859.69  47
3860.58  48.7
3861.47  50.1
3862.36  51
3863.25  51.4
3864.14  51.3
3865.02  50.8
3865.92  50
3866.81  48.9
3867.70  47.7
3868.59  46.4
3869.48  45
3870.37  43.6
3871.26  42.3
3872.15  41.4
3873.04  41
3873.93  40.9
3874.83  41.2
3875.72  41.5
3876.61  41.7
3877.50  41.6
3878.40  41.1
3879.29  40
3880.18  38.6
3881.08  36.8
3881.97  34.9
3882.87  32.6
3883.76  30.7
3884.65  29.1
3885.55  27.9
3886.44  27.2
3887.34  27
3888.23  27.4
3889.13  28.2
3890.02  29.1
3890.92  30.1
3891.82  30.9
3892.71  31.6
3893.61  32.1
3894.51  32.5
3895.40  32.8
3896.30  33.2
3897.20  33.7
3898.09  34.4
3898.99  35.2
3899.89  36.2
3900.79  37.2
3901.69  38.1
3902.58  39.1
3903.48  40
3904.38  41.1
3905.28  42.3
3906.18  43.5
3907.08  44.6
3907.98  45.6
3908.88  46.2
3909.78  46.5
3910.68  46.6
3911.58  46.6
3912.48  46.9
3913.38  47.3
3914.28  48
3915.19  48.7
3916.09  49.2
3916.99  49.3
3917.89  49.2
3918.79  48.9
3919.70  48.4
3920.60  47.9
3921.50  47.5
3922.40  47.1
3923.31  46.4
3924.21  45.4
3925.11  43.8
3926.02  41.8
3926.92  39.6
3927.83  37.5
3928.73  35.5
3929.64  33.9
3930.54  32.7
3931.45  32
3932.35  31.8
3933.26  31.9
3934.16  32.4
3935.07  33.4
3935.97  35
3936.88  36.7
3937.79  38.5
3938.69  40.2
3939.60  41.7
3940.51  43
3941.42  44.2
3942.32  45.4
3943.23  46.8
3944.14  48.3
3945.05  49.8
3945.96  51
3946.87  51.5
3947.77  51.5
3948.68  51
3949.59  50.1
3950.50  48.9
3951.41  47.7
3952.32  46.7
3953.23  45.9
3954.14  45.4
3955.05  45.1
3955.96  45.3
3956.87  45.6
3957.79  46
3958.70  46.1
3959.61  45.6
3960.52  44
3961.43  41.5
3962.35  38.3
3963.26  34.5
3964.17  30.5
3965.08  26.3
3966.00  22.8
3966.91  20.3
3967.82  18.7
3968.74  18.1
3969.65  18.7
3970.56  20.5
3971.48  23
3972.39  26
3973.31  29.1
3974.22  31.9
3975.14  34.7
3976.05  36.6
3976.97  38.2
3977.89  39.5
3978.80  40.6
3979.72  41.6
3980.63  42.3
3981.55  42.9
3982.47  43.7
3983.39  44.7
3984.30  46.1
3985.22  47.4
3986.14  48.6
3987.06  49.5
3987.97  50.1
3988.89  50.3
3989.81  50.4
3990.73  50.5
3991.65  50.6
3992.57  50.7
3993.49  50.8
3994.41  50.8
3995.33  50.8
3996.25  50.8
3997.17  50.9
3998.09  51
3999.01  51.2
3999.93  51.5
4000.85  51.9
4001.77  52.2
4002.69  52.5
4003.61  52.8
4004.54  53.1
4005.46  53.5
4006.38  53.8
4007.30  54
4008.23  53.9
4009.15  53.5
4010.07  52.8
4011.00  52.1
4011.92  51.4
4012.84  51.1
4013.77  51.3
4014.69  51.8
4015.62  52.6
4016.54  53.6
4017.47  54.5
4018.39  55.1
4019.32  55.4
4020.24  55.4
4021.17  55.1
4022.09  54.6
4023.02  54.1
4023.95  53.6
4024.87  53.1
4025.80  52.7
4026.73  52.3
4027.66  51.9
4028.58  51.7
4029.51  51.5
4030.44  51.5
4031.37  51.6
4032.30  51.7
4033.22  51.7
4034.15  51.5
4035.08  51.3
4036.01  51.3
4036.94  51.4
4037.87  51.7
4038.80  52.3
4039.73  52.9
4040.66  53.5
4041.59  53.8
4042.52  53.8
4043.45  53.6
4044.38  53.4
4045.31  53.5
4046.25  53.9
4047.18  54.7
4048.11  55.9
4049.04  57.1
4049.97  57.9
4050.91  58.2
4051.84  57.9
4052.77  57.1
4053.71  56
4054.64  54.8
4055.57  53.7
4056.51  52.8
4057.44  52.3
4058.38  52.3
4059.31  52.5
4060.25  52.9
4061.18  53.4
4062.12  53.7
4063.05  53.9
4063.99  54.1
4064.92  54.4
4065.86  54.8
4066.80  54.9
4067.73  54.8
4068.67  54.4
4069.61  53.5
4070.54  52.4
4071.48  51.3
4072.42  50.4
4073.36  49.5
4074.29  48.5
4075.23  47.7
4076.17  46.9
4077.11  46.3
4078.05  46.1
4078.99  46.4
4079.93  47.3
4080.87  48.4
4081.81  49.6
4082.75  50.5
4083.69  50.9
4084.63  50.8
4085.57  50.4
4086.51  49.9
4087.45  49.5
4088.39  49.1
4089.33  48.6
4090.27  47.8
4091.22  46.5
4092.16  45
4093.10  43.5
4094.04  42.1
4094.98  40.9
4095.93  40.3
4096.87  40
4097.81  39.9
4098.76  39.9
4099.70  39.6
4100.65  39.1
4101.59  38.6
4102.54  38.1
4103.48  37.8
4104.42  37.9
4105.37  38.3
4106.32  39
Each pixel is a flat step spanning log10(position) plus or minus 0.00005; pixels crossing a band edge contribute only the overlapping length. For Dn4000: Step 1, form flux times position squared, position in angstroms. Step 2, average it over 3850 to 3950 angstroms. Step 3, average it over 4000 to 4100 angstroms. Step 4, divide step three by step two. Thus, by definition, 1.3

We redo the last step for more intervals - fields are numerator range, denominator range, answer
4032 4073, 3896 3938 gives 1.39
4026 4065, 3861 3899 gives 1.52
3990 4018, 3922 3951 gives 1.29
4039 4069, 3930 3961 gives 1.33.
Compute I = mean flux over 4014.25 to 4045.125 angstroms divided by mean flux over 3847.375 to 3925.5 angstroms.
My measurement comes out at 1.3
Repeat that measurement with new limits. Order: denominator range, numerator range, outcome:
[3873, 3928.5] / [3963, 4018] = 1.11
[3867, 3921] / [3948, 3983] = 0.94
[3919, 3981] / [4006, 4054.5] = 1.37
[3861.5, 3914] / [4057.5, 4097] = 1.26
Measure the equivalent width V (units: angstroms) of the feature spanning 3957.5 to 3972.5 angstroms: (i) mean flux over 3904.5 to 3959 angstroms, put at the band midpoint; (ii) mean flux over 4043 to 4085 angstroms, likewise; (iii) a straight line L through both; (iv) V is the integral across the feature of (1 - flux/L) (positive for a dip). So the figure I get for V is 5.1 angstroms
